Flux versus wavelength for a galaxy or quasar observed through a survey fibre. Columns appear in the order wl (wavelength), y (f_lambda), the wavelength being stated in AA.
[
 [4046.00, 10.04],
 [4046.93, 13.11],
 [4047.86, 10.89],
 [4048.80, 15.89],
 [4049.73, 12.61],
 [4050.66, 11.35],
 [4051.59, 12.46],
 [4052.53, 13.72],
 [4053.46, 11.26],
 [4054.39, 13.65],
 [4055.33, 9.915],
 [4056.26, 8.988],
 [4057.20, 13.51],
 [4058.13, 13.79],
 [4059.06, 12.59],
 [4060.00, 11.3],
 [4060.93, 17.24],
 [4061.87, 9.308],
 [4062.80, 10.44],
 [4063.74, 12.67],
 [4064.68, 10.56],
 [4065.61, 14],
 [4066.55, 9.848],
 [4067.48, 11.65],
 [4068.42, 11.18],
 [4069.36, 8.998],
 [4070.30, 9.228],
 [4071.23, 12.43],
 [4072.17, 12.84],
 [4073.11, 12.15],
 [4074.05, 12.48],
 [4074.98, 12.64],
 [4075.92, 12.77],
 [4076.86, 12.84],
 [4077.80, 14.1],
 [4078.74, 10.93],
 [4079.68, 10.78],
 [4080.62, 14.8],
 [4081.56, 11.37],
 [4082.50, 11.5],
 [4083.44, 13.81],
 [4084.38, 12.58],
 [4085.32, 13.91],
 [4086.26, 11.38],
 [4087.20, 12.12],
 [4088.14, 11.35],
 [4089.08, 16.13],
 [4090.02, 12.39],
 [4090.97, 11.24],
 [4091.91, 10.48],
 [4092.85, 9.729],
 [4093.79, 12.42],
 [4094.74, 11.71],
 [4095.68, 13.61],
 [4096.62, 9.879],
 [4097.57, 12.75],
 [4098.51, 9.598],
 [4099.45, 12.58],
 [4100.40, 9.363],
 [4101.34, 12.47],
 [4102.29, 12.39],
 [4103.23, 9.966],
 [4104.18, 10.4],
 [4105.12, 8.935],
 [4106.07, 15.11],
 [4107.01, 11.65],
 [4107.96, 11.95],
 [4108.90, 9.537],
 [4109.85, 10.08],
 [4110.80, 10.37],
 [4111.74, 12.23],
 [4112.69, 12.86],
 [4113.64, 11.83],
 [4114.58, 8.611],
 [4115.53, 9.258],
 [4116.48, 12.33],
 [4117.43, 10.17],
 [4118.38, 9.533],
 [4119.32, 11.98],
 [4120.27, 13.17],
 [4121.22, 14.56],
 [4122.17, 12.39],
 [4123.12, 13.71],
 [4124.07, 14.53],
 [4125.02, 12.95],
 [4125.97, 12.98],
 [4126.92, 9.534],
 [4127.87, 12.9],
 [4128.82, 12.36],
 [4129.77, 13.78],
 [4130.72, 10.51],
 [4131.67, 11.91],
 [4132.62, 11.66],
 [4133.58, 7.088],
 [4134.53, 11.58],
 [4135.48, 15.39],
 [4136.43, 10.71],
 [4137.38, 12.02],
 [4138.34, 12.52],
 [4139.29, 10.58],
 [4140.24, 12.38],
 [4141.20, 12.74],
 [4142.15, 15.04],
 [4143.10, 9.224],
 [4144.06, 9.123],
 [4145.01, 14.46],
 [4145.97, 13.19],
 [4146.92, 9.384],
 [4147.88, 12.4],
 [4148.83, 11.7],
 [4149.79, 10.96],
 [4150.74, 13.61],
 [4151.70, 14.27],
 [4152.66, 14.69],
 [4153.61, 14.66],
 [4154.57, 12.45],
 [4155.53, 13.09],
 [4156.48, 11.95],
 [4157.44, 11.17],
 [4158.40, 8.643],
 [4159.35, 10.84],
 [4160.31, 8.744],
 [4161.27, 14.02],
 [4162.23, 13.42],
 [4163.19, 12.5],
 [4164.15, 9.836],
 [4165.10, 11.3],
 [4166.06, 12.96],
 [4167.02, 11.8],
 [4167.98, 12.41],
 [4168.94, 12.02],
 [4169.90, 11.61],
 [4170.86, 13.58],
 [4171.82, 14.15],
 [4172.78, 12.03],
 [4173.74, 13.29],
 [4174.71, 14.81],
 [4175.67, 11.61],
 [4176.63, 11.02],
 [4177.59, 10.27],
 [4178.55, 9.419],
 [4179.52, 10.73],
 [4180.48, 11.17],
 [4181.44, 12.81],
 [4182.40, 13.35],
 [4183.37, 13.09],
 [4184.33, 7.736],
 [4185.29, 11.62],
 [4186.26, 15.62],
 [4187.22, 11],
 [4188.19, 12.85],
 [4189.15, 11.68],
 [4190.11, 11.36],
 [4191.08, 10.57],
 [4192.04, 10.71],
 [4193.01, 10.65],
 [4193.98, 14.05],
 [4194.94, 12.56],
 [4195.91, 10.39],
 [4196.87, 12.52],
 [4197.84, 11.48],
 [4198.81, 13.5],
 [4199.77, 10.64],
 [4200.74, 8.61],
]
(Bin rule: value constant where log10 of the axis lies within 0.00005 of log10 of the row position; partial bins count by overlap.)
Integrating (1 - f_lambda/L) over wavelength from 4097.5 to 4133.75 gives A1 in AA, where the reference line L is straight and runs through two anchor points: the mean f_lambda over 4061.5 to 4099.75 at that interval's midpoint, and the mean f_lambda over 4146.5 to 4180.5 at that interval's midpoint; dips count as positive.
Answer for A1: 1.2 AA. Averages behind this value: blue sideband 11.9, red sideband 12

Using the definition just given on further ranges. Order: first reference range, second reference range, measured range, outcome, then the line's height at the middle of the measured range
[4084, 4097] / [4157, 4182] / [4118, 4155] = -1.2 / 11.9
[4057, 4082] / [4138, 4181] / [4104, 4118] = 1.2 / 12.1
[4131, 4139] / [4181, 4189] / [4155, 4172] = 0.1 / 11.9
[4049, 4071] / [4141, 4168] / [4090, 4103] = 0.5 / 11.9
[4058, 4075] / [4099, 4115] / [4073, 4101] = -1.5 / 11.5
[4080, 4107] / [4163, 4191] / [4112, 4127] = 0.0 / 11.9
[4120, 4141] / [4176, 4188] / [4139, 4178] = -1.0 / 11.8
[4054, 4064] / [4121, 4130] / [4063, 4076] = 0.6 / 12.2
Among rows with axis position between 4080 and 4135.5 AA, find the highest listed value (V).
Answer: 16.13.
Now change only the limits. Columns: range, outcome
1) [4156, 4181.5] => 14.81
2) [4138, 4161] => 15.04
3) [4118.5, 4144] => 15.39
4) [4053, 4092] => 17.24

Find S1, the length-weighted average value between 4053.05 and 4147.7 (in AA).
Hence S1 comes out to 11.8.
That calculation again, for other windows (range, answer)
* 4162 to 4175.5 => 12.5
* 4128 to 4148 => 11.8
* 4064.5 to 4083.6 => 11.9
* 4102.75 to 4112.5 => 11.1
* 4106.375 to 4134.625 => 11.6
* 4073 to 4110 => 11.9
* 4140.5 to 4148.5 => 12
